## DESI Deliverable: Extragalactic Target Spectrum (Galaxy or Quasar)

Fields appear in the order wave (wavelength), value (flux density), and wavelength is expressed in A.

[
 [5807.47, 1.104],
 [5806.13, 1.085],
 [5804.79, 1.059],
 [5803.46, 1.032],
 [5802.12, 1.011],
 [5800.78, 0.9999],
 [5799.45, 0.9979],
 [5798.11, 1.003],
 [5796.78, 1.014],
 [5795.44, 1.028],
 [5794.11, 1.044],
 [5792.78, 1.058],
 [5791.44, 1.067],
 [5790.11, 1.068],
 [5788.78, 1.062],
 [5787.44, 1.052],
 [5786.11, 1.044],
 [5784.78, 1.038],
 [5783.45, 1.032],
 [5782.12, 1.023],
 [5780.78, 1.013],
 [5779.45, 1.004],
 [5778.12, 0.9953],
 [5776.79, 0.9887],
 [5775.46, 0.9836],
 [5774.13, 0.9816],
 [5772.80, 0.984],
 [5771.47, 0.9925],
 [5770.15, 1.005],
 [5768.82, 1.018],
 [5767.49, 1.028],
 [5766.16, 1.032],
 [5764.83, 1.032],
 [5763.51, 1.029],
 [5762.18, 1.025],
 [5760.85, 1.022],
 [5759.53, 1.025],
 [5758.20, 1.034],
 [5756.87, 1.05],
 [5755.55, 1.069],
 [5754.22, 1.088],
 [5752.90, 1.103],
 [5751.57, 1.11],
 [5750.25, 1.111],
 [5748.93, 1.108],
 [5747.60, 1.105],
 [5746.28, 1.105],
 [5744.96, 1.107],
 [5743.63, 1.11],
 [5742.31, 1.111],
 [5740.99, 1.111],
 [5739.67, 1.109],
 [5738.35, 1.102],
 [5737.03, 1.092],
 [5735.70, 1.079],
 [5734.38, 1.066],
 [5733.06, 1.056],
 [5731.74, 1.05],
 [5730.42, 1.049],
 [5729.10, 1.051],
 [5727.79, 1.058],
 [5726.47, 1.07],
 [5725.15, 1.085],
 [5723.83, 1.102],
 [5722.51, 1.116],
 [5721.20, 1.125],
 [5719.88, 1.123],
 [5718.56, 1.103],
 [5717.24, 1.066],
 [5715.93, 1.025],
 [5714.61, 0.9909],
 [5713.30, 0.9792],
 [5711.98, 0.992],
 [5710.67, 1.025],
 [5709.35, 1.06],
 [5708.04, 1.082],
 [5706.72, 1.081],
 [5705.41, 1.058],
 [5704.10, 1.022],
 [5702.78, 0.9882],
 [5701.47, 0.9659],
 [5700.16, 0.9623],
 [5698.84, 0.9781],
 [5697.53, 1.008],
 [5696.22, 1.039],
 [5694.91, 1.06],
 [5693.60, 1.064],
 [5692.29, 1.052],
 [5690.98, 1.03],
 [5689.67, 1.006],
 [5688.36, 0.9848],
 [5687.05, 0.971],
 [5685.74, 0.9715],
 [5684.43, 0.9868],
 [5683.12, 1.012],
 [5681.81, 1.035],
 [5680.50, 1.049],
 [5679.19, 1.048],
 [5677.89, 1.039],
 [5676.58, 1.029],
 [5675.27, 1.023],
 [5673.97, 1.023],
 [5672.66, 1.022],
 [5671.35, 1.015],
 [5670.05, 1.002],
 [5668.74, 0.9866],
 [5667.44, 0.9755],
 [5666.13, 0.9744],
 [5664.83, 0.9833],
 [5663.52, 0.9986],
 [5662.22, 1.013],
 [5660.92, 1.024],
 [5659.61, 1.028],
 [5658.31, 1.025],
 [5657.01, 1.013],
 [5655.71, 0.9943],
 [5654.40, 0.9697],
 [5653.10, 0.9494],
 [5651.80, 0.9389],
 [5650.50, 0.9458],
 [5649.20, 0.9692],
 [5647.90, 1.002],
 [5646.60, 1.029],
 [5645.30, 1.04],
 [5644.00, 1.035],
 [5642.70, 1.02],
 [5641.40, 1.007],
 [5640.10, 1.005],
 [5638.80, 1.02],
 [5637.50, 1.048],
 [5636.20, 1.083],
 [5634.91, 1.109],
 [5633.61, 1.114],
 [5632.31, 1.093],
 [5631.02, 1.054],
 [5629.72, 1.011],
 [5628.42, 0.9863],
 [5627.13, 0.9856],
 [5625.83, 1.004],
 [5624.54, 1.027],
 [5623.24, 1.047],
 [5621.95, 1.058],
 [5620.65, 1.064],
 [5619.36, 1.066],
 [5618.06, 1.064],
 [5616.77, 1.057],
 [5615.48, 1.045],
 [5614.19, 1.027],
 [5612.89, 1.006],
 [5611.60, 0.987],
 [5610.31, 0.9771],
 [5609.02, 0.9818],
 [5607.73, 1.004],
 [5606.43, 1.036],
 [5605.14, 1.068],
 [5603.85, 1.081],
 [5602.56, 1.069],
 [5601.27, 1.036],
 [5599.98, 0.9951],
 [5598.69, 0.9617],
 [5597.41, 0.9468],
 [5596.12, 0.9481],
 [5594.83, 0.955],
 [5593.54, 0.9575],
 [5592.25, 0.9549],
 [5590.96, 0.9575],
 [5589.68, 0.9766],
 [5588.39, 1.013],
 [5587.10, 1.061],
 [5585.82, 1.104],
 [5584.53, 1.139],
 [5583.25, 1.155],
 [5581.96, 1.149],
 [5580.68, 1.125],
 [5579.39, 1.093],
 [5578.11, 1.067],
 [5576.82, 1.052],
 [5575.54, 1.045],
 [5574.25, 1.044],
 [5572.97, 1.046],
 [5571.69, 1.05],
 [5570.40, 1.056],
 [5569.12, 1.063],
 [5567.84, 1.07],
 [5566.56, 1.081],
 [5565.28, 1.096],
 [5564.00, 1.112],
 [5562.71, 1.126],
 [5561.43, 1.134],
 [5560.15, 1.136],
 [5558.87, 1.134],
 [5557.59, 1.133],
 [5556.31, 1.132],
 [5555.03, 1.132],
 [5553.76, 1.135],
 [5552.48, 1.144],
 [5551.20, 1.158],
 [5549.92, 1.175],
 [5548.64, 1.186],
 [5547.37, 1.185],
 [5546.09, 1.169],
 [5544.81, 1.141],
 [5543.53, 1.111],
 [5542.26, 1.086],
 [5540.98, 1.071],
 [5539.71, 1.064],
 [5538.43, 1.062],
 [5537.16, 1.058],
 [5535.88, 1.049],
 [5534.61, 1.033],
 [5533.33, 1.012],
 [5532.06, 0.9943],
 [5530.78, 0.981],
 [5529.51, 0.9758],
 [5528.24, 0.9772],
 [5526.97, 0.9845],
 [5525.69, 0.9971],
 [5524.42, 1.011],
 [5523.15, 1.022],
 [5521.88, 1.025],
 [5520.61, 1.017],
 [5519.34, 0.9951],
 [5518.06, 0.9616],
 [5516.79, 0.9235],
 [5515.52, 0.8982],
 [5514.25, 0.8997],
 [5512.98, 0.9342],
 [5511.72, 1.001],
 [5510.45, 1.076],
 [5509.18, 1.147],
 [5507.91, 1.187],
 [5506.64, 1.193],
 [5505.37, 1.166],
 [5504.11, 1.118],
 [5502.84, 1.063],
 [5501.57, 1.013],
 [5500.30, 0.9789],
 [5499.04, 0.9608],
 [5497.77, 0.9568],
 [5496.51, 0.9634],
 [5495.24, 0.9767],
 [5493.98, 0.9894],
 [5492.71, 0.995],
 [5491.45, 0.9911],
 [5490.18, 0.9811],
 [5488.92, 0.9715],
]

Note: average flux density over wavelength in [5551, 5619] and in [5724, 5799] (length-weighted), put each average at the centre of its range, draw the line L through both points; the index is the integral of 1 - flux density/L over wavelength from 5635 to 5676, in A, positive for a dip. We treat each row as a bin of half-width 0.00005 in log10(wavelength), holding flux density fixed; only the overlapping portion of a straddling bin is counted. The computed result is 1.9 A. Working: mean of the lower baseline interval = 1.06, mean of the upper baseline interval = 1.05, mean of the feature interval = 1.01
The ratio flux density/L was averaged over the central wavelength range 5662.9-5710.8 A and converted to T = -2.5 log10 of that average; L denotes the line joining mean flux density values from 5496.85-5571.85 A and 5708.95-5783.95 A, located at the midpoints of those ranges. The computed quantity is 0.04 mag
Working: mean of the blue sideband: 1.06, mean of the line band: 1.02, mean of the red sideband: 1.05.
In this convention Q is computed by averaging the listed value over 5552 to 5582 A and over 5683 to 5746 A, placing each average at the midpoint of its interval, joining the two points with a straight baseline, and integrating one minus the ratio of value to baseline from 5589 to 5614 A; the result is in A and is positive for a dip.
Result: 2.1 A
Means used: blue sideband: 1.1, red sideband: 1.05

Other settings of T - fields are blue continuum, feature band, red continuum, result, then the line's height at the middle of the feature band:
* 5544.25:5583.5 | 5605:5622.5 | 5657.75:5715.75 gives 0.045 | 1.07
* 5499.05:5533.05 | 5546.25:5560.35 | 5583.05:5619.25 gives -0.132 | 1.02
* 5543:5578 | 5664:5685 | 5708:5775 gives 0.070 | 1.08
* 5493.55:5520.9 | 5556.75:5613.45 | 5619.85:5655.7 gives -0.030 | 1.02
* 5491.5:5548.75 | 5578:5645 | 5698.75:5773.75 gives 0.009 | 1.04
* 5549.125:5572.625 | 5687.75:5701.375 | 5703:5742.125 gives 0.060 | 1.07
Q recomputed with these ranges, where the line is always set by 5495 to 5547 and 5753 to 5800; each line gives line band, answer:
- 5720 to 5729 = -0.6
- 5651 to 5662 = 0.4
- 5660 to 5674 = 0.4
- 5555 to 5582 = -1.6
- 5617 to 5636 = -0.4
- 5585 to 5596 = 0.4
